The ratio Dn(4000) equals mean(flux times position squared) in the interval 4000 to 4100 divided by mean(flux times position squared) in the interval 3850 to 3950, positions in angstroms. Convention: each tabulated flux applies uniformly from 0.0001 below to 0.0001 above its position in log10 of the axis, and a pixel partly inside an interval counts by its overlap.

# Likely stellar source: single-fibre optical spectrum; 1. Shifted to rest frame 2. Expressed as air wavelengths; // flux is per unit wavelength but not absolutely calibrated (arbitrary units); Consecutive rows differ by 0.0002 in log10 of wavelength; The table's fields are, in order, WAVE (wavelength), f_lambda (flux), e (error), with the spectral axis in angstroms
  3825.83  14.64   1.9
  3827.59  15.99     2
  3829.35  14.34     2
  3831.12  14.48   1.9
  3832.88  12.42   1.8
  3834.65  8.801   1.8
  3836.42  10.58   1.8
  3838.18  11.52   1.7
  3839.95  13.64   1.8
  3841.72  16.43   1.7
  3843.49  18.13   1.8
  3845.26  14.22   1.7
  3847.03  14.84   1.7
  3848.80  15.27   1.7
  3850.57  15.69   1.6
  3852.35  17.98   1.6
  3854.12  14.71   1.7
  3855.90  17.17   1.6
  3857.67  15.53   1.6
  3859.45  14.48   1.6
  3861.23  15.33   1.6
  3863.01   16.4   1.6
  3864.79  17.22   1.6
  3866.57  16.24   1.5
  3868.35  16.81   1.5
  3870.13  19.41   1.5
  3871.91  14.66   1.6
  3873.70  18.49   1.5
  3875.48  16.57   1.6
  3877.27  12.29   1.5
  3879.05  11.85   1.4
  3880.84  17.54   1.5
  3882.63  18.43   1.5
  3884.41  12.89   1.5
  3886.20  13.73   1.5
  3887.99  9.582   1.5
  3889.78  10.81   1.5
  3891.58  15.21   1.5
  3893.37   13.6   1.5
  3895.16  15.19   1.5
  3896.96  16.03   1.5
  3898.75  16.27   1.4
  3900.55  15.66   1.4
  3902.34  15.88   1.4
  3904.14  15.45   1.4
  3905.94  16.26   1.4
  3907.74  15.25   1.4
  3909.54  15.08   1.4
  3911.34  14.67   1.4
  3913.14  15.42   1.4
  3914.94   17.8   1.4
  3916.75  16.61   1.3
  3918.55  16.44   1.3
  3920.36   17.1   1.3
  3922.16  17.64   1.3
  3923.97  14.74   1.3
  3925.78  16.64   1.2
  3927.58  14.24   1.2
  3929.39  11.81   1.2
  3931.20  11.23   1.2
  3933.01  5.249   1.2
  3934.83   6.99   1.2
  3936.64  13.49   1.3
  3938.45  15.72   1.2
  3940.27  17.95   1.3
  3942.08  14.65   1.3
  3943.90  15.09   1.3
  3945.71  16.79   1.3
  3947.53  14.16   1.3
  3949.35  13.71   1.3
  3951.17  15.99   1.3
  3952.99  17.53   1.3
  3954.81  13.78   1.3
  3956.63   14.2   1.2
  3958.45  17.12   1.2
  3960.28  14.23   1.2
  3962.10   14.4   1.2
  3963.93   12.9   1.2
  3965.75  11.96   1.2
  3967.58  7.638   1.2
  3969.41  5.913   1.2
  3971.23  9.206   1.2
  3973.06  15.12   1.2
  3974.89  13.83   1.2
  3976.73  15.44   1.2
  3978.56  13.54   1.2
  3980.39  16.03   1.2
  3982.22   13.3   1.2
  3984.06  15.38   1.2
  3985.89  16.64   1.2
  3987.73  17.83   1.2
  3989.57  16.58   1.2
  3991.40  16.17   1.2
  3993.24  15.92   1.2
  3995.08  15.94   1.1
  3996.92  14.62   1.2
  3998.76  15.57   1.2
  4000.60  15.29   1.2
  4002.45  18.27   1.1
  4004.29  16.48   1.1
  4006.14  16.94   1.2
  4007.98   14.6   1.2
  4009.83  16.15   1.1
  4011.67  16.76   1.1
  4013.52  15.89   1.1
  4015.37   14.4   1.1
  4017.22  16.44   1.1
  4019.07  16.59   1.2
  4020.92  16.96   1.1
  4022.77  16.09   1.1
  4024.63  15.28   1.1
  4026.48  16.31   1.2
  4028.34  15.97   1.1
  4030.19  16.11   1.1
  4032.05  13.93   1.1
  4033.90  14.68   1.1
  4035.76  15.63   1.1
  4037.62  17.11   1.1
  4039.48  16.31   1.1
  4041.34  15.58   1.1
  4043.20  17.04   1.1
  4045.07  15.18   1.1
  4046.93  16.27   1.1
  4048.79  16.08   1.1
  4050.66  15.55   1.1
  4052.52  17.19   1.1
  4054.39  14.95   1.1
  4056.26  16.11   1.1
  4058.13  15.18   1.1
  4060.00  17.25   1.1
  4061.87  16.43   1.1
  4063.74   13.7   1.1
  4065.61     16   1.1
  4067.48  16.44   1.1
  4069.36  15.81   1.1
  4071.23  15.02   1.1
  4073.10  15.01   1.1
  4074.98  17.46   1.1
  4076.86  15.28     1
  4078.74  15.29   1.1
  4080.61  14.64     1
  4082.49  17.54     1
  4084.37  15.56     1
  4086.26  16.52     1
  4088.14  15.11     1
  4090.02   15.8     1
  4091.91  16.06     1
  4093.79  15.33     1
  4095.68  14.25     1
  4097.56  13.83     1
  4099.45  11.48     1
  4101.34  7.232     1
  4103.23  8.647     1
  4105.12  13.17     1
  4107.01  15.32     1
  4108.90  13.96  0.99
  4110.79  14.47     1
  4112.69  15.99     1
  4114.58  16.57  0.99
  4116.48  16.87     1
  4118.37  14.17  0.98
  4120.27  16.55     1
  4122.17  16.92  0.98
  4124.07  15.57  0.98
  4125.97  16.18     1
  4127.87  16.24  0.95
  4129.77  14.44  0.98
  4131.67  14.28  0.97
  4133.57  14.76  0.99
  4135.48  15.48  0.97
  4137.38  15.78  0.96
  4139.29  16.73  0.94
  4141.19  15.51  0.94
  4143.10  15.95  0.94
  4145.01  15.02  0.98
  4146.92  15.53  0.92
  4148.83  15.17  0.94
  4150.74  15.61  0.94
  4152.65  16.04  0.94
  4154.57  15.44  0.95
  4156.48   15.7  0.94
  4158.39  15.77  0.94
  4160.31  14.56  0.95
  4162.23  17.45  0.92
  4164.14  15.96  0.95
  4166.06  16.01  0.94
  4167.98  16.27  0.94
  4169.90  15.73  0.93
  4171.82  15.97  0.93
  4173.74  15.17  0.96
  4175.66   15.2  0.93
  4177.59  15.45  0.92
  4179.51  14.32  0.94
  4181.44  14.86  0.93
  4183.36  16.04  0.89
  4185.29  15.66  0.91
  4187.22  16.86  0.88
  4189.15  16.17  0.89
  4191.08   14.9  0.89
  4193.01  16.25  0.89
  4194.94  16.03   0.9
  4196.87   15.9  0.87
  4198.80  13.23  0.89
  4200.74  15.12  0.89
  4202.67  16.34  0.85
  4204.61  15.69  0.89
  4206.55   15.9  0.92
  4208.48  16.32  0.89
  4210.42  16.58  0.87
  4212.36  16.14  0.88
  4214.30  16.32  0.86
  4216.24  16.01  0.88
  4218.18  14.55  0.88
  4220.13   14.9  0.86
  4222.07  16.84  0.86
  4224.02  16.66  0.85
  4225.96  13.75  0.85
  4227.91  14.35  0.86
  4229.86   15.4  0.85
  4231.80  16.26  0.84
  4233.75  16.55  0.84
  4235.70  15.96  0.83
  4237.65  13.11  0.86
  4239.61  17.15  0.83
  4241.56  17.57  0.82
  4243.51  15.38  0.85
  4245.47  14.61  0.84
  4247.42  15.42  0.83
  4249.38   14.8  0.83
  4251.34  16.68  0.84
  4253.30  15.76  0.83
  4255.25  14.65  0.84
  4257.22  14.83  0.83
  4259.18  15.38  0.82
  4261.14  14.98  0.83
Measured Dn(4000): 1.13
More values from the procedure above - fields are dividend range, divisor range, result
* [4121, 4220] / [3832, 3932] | 1.20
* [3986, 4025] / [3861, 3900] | 1.13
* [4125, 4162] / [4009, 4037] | 1.04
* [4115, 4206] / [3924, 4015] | 1.19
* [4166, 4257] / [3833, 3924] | 1.21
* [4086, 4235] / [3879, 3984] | 1.21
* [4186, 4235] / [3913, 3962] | 1.23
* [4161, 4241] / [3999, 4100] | 1.07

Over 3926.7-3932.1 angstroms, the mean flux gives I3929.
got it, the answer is 12.4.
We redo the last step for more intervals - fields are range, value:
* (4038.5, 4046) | 16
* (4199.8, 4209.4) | 15.9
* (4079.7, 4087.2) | 16.1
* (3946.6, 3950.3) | 14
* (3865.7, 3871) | 17.5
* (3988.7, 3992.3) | 16.4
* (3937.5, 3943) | 16.1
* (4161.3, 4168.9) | 16.4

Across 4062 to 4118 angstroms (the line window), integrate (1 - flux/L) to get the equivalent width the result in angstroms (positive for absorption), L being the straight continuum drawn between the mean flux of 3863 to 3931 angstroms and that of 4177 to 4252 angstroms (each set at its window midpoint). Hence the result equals 2.7 angstroms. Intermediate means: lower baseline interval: 15.4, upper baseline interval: 15.6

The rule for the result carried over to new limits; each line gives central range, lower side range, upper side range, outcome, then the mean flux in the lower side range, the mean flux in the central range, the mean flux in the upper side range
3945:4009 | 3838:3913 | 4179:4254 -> 3.2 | 15.3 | 14.7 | 15.7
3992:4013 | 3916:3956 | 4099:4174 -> -2.0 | 14.4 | 16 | 15.1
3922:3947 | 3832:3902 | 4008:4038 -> 2.8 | 14.9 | 13.6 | 15.8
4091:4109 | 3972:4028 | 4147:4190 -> 3.3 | 15.8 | 12.9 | 15.7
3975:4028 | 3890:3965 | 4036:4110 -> -3.2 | 14.8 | 15.9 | 15.1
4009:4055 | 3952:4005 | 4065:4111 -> -4.4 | 14.5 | 15.9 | 14.6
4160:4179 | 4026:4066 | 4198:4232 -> -0.2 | 15.8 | 15.8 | 15.6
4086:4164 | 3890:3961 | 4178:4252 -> 2.0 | 14.9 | 15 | 15.6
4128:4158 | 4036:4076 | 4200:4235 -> 0.8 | 16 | 15.5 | 15.8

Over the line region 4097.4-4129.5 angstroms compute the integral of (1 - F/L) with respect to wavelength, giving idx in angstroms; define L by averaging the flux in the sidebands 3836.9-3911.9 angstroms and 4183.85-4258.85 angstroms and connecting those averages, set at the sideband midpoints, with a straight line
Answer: 2.5 angstroms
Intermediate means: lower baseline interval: 15.3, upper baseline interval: 15.6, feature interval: 14.3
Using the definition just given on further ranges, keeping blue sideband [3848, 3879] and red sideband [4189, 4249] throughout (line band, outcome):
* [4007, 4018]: 0.1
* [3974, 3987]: 0.8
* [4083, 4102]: 1.8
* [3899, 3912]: 0.4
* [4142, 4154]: 0.1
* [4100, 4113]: 2.7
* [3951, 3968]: 2.0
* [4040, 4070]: -0.2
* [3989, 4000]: 0.1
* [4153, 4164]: -0.1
